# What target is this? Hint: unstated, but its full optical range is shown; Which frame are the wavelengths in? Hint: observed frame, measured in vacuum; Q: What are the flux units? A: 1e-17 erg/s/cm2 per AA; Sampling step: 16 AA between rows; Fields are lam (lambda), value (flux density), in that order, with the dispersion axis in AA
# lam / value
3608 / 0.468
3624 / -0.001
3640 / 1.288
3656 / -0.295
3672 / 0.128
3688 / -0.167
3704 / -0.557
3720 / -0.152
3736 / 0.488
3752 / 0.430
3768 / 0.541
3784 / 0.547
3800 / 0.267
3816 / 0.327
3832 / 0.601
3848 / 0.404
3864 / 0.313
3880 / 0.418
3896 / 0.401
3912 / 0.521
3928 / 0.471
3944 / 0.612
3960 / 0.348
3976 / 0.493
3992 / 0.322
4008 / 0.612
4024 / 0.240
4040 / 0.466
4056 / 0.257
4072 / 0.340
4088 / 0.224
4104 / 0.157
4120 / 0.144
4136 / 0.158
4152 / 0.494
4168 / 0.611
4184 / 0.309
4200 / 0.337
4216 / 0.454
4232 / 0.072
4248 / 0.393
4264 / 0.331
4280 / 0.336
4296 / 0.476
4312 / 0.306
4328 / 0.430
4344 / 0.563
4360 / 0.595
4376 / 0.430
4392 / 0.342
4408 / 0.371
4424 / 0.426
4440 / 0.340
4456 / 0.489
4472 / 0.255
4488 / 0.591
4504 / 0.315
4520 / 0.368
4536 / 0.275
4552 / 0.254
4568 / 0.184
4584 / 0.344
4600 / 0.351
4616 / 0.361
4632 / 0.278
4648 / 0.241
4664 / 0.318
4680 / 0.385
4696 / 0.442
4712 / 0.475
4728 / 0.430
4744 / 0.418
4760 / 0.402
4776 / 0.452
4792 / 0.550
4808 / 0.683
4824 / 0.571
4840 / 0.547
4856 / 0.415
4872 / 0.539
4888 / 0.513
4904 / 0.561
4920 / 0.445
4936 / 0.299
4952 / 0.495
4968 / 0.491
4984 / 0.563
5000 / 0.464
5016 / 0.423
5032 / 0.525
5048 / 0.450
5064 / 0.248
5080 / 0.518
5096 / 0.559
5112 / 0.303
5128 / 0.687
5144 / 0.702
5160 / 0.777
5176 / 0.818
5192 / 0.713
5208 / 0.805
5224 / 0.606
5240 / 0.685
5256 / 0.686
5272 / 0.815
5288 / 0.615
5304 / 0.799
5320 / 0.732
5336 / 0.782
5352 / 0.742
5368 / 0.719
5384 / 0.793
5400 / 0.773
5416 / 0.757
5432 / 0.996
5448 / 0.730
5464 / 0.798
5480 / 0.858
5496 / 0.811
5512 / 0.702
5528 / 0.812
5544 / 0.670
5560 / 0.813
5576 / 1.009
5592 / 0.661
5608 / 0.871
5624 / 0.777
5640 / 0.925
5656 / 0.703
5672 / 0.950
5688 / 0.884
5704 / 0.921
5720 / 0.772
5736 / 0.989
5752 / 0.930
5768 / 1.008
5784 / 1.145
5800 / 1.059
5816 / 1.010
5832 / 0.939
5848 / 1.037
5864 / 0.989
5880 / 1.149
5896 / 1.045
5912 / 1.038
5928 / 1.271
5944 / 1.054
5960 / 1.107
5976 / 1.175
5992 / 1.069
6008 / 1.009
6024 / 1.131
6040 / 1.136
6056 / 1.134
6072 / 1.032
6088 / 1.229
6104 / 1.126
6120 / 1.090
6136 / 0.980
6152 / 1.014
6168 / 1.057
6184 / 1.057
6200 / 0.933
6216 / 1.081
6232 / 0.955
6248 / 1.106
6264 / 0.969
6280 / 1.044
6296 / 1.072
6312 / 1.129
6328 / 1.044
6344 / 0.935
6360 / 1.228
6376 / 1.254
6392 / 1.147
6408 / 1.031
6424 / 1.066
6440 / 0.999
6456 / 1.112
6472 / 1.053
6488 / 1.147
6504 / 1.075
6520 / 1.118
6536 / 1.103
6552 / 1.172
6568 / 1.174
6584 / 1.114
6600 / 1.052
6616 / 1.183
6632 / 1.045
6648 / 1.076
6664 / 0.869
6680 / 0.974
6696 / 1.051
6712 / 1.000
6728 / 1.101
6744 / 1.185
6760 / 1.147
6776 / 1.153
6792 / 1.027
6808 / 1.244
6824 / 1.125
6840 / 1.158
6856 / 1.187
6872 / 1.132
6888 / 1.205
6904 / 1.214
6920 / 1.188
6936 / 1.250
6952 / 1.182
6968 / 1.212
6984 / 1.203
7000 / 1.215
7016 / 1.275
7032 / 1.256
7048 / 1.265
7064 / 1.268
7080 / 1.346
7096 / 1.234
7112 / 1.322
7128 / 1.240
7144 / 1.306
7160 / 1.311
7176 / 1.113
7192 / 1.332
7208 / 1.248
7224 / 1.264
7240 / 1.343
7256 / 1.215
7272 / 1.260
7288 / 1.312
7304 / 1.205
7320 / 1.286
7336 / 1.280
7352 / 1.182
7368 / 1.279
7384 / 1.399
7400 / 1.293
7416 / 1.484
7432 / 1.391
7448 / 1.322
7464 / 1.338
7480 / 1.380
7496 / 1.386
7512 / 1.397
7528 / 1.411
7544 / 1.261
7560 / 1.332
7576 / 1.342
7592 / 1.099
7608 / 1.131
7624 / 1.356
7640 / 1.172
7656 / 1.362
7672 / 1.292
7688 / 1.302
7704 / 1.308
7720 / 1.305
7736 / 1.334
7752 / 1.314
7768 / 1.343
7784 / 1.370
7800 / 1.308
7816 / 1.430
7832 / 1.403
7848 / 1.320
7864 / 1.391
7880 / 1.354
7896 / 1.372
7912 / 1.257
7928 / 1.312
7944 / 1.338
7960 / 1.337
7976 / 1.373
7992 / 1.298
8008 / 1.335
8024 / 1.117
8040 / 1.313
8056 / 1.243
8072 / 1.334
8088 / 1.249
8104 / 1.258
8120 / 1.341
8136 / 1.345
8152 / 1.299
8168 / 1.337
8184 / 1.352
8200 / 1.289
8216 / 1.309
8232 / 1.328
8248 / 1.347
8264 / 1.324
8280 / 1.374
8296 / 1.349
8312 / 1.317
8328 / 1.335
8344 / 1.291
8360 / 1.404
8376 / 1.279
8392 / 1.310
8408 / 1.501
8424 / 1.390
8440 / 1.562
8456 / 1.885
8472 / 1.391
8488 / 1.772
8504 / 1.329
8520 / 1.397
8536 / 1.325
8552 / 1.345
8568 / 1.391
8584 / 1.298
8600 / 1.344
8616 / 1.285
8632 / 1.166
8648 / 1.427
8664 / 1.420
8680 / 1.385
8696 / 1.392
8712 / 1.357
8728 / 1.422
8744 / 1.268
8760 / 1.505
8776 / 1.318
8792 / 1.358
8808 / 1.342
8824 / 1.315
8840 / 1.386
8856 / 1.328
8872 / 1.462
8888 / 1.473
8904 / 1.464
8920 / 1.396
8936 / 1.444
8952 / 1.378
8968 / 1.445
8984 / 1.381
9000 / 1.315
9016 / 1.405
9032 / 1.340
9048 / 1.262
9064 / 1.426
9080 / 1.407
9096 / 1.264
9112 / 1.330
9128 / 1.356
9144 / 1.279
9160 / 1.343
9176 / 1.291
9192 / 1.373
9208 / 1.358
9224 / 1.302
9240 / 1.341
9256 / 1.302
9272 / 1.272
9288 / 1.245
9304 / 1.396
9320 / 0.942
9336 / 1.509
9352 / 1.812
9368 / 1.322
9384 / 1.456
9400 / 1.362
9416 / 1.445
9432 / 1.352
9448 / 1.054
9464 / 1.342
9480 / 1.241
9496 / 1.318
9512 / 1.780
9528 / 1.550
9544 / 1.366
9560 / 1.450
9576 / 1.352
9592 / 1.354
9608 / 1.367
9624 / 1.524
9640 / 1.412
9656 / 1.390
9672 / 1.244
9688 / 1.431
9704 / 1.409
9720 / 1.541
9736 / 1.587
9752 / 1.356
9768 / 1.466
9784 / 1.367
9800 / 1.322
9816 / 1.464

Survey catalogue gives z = 0.29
